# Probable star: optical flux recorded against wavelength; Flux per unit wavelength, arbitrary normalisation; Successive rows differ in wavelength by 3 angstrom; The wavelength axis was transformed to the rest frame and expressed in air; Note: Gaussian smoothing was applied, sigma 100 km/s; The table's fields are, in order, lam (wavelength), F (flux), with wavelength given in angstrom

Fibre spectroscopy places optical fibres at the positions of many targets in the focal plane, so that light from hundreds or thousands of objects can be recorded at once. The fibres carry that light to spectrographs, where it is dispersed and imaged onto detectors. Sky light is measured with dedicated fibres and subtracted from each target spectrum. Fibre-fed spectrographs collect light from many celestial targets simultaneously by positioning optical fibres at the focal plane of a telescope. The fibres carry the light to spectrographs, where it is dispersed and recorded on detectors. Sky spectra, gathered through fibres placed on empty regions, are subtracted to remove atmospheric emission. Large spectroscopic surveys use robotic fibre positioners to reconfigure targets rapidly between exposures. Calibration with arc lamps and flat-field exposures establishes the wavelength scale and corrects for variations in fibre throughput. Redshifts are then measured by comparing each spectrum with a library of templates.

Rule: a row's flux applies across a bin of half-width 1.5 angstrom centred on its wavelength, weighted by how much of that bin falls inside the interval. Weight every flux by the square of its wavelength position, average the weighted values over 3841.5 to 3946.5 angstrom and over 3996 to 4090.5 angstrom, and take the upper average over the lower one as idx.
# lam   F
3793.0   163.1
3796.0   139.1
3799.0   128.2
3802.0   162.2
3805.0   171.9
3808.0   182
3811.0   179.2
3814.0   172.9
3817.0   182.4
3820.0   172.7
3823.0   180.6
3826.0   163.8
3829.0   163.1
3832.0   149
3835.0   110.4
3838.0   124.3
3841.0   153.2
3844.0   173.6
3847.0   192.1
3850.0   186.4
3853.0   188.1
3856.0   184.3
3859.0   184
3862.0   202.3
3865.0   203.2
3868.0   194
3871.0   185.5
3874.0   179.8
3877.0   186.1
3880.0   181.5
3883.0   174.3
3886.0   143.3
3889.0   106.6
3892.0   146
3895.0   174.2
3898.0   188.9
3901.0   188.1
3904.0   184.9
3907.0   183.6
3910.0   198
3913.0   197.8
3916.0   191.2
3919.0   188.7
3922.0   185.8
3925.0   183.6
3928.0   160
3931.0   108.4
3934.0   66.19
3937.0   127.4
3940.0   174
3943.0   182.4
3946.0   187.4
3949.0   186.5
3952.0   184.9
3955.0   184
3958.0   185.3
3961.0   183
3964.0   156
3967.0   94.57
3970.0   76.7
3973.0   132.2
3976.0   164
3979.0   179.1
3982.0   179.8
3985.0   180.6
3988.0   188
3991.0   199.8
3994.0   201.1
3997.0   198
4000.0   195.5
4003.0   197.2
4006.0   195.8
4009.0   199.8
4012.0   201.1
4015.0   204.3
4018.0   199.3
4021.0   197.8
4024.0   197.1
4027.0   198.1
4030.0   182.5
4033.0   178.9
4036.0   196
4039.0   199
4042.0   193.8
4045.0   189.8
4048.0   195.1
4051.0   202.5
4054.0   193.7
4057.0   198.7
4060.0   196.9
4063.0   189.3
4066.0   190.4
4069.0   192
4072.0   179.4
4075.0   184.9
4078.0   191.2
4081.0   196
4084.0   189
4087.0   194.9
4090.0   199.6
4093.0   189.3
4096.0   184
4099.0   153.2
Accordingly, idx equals 1.2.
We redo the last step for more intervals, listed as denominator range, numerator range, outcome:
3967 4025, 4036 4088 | 1.10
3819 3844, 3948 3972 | 1.08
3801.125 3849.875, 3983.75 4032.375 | 1.30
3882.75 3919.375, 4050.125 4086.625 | 1.20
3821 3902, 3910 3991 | 1.01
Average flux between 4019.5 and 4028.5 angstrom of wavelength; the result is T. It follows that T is 198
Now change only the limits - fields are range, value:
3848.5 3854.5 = 187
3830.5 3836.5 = 130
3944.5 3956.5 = 186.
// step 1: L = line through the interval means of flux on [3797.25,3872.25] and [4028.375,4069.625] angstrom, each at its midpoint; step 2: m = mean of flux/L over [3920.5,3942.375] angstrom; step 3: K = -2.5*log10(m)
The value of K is 0.24 mag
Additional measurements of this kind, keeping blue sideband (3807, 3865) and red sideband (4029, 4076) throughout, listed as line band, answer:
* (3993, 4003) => -0.06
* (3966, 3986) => 0.27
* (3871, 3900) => 0.06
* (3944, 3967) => 0.04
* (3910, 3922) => -0.08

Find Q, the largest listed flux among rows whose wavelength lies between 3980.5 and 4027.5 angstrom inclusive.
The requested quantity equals 204.3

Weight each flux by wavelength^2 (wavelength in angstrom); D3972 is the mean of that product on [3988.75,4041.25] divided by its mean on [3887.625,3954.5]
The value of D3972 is 1.22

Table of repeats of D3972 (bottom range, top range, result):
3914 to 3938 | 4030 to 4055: 1.34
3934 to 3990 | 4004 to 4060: 1.26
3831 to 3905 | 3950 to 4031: 1.12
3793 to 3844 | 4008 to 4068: 1.37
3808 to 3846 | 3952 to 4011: 1.16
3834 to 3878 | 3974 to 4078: 1.18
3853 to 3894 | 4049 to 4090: 1.21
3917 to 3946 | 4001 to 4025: 1.33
